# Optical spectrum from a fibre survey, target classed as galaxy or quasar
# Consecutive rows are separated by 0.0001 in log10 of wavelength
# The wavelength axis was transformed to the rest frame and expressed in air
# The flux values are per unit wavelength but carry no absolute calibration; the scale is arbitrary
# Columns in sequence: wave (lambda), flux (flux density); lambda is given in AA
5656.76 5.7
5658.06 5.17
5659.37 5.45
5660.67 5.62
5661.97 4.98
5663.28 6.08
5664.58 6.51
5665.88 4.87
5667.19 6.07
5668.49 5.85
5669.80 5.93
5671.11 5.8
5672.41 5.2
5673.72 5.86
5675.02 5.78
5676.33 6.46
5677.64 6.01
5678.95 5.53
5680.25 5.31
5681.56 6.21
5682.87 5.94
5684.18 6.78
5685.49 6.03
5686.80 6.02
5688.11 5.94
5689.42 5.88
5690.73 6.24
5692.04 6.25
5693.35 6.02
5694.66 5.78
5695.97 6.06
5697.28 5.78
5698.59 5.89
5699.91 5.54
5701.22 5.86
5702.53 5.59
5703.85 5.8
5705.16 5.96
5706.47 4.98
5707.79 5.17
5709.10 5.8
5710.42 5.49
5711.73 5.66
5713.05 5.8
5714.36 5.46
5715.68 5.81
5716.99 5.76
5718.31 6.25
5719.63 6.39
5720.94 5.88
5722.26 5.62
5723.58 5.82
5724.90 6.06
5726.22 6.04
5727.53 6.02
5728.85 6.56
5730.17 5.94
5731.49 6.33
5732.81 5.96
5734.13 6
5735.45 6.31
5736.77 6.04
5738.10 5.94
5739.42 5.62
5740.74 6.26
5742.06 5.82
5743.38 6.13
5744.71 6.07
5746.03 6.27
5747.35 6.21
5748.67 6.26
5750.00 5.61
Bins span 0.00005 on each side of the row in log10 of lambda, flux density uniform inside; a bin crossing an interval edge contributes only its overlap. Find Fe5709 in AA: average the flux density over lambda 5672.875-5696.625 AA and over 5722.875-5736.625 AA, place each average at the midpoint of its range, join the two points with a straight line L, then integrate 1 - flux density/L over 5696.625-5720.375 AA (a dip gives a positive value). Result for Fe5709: 1.3 AA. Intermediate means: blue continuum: 6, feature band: 5.72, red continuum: 6.1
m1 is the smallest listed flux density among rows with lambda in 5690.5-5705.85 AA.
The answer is 5.54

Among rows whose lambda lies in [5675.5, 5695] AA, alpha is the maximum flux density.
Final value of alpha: 6.78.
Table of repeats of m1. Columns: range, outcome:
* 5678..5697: 5.31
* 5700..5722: 4.98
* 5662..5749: 4.87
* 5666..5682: 5.2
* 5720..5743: 5.62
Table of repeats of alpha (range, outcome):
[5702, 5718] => 5.96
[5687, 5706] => 6.25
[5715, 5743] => 6.56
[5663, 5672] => 6.51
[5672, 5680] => 6.46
